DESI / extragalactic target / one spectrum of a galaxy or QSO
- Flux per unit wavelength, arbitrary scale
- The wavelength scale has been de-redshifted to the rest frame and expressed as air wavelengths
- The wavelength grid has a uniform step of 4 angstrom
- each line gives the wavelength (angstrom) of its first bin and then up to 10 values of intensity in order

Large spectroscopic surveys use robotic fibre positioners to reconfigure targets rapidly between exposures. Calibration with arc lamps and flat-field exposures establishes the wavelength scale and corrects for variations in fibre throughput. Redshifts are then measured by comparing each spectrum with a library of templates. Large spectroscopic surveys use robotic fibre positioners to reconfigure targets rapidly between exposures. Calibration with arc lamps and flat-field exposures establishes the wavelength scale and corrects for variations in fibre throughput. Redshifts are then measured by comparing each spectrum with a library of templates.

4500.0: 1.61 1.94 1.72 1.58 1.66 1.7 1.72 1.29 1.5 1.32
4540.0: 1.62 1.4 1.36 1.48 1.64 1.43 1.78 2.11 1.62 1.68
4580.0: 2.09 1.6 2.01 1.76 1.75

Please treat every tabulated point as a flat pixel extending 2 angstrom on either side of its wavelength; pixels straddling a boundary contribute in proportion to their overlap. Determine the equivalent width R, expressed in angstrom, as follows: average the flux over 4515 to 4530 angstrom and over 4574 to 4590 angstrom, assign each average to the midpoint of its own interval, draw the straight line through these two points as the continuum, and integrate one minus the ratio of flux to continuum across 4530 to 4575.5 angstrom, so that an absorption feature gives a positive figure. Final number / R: 3.9 angstrom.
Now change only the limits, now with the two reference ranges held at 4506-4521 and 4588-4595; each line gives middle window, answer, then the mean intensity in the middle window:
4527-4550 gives 3.96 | 1.42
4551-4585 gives 1.07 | 1.72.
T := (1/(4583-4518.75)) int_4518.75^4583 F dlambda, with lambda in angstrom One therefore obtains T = 1.61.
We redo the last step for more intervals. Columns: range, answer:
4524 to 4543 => 1.46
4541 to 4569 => 1.58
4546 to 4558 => 1.49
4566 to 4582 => 1.88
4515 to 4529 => 1.61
